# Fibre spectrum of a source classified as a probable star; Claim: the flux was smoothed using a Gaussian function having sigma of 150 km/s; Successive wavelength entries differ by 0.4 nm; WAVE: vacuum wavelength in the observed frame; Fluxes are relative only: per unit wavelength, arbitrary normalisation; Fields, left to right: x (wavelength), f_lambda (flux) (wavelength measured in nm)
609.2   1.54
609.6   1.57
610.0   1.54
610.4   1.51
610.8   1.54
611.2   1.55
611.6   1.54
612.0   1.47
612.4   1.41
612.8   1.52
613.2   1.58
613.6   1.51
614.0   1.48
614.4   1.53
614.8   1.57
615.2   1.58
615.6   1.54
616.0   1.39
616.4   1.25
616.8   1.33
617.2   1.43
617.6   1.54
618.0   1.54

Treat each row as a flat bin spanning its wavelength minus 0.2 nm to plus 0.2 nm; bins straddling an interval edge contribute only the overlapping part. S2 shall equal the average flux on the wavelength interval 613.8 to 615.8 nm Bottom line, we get 1.54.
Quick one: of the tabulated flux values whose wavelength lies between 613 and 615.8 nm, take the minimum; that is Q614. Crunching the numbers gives 1.48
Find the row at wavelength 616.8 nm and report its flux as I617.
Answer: 1.33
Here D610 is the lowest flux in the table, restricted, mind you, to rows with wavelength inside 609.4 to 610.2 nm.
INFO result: 1.54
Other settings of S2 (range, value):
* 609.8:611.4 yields 1.53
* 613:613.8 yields 1.54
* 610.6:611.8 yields 1.54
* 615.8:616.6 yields 1.32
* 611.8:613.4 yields 1.49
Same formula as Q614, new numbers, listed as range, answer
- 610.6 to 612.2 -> 1.47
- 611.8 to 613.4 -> 1.41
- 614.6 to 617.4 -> 1.25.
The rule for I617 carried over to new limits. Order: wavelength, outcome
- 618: 1.54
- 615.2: 1.58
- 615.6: 1.54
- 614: 1.48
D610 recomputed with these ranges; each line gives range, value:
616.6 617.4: 1.33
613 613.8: 1.51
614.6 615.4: 1.57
